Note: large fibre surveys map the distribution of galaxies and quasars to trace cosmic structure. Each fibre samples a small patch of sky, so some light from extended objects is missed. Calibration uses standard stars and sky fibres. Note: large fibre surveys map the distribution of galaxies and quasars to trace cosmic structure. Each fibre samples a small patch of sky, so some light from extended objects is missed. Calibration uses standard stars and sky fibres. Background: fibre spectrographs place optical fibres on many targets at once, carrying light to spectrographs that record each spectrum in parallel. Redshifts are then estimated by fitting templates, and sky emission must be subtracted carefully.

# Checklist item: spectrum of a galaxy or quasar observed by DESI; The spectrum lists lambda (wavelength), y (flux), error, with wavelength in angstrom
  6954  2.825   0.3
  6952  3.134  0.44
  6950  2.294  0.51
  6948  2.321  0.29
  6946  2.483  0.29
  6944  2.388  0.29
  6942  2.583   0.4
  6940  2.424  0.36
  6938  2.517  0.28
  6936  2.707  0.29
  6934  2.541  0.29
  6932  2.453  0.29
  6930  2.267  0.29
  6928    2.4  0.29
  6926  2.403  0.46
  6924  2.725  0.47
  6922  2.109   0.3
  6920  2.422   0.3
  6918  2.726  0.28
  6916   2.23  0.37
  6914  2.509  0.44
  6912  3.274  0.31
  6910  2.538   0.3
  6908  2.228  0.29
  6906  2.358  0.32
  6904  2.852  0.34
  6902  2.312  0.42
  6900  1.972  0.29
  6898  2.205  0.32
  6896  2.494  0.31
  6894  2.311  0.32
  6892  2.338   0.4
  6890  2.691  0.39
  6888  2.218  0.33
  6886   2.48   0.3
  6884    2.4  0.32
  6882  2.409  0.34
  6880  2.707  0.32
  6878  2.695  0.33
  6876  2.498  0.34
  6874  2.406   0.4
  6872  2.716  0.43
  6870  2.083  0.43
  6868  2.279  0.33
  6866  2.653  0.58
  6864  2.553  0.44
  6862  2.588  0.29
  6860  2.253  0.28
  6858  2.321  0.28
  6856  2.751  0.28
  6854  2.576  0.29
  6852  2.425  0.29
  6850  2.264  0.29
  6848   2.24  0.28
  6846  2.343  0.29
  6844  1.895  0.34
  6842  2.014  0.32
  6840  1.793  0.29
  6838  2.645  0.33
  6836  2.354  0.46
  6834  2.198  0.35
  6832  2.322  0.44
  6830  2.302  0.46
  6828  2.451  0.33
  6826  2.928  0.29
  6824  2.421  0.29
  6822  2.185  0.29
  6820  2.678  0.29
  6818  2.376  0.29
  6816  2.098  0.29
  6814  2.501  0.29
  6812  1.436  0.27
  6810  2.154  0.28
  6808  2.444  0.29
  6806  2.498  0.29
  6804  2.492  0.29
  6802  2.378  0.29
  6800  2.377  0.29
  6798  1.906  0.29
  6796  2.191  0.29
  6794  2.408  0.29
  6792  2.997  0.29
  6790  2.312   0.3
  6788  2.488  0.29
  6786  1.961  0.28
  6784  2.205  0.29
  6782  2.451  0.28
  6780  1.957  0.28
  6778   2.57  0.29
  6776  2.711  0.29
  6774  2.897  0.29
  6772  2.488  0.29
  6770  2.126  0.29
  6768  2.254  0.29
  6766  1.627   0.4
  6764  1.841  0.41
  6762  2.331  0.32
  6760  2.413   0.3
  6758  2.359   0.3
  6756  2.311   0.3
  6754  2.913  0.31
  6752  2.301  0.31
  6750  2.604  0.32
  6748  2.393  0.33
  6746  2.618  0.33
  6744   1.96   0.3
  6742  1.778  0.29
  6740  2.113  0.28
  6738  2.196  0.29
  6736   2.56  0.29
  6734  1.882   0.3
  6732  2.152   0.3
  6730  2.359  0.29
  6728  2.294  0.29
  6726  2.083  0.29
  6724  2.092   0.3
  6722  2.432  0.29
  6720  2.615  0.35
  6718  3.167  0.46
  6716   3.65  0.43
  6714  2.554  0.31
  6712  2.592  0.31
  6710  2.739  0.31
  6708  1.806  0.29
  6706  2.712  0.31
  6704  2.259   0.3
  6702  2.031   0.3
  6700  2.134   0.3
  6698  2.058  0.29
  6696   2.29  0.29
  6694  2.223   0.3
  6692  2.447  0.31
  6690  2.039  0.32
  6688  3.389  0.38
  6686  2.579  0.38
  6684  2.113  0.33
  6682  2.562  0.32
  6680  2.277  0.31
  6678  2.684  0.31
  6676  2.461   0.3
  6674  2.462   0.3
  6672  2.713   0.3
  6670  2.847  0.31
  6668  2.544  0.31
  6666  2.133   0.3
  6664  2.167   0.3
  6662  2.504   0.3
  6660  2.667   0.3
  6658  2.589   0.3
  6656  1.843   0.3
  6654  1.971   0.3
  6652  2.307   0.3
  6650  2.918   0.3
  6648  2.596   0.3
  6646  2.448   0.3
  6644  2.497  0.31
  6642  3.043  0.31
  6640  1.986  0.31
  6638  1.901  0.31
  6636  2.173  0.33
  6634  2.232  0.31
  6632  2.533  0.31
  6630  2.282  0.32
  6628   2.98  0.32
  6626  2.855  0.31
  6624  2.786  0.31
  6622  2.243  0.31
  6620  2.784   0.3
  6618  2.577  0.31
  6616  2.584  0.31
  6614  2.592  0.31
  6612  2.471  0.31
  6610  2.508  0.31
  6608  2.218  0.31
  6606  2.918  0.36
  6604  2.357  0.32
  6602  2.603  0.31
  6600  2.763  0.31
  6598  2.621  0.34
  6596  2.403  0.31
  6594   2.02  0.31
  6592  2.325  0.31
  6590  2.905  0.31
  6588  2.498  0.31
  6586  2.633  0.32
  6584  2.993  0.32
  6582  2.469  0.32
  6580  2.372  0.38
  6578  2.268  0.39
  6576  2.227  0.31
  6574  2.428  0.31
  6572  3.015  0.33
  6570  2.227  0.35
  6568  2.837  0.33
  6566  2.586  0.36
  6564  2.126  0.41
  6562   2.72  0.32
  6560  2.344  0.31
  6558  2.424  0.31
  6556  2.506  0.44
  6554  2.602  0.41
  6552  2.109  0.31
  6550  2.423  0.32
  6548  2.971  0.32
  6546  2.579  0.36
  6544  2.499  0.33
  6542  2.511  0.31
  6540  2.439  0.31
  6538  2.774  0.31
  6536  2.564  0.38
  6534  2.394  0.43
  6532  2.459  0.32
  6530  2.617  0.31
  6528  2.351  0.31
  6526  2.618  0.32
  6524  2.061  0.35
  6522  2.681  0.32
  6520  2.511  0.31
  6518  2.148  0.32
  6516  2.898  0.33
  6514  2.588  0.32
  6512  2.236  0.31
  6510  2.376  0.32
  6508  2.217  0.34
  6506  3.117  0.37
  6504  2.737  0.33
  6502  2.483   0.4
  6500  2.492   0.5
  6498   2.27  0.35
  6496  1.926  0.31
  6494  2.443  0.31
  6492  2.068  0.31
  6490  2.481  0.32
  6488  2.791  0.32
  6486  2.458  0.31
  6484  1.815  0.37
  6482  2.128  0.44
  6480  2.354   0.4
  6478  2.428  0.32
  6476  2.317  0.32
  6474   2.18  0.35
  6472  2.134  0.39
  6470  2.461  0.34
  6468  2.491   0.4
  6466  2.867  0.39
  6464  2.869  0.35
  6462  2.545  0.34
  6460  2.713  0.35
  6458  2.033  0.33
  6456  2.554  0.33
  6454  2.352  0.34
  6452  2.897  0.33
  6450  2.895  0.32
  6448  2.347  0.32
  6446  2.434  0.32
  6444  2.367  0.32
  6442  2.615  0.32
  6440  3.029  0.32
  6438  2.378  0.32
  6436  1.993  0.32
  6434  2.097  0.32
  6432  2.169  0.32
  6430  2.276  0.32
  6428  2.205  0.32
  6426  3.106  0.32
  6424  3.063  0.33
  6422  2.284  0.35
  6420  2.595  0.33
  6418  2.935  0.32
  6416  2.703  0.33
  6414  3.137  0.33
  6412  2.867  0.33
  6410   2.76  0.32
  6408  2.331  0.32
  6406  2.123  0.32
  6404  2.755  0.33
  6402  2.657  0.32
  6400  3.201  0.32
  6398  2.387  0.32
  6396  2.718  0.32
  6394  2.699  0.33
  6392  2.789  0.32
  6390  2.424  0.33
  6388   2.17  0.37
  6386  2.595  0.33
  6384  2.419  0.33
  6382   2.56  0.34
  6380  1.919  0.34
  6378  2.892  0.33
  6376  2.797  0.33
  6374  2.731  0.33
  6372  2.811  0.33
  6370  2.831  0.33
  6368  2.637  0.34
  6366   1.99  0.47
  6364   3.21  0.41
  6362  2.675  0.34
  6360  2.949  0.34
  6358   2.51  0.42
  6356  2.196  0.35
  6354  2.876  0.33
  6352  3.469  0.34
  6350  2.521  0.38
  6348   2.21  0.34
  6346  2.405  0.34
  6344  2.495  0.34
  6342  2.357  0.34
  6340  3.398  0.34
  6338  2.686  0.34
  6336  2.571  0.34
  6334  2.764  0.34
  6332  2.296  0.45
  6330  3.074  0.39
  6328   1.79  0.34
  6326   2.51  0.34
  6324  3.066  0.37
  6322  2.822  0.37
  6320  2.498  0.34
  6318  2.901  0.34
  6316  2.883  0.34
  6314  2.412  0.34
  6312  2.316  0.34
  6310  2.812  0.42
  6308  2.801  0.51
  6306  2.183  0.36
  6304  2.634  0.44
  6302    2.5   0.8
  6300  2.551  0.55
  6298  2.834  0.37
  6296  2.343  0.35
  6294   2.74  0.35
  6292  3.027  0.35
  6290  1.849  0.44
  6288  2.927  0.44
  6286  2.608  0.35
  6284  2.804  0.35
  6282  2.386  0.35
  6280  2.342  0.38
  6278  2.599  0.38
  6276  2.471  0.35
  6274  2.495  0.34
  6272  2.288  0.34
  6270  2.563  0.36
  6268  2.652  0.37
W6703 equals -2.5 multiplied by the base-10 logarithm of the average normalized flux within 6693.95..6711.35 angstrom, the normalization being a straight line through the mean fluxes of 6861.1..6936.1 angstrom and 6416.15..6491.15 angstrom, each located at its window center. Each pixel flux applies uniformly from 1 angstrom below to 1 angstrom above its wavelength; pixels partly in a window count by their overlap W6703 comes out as 0.10 mag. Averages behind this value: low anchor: 2.48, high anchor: 2.46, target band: 2.26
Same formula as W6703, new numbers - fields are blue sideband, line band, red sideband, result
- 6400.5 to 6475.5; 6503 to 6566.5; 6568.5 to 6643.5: 0.01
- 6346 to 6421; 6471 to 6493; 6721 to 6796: 0.12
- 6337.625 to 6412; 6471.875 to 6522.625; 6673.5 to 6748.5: 0.06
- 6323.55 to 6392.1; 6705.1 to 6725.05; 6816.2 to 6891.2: -0.07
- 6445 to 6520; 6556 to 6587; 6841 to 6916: -0.03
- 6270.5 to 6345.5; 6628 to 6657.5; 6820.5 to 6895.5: 0.05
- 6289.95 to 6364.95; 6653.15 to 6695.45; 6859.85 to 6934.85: 0.04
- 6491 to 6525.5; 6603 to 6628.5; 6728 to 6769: -0.11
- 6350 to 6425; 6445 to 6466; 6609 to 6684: 0.02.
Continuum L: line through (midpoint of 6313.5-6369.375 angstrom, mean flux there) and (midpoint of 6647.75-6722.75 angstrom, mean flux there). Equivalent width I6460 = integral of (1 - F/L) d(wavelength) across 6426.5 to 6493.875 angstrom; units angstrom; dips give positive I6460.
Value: 4.4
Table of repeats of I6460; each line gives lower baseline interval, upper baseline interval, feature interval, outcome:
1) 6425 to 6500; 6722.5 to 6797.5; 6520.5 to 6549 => -1.7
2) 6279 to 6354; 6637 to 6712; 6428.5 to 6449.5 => 1.4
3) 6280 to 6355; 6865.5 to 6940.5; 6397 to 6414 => -0.4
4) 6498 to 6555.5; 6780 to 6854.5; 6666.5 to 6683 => -1.0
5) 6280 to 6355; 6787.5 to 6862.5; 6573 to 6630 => -1.8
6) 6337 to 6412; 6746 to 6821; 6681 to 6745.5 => 0.5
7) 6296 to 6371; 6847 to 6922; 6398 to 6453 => 0.2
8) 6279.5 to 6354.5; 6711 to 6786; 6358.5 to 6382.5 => -0.7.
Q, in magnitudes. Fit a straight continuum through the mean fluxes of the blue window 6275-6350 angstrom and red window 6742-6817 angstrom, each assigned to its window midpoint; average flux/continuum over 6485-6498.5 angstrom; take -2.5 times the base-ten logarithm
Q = 0.060 mag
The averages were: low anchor 2.59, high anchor 2.32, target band 2.35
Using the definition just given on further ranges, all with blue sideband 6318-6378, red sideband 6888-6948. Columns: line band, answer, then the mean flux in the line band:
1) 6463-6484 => 0.10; 2.39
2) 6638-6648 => 0.05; 2.44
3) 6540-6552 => 0.02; 2.54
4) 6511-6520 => 0.06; 2.47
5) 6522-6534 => 0.07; 2.44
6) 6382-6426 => 0.00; 2.66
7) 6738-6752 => 0.13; 2.24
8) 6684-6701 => 0.07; 2.38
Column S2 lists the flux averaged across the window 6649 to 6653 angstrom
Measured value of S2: 2.61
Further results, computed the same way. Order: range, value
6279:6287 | 2.54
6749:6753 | 2.45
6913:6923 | 2.4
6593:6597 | 2.21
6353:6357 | 2.54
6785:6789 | 2.22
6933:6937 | 2.62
